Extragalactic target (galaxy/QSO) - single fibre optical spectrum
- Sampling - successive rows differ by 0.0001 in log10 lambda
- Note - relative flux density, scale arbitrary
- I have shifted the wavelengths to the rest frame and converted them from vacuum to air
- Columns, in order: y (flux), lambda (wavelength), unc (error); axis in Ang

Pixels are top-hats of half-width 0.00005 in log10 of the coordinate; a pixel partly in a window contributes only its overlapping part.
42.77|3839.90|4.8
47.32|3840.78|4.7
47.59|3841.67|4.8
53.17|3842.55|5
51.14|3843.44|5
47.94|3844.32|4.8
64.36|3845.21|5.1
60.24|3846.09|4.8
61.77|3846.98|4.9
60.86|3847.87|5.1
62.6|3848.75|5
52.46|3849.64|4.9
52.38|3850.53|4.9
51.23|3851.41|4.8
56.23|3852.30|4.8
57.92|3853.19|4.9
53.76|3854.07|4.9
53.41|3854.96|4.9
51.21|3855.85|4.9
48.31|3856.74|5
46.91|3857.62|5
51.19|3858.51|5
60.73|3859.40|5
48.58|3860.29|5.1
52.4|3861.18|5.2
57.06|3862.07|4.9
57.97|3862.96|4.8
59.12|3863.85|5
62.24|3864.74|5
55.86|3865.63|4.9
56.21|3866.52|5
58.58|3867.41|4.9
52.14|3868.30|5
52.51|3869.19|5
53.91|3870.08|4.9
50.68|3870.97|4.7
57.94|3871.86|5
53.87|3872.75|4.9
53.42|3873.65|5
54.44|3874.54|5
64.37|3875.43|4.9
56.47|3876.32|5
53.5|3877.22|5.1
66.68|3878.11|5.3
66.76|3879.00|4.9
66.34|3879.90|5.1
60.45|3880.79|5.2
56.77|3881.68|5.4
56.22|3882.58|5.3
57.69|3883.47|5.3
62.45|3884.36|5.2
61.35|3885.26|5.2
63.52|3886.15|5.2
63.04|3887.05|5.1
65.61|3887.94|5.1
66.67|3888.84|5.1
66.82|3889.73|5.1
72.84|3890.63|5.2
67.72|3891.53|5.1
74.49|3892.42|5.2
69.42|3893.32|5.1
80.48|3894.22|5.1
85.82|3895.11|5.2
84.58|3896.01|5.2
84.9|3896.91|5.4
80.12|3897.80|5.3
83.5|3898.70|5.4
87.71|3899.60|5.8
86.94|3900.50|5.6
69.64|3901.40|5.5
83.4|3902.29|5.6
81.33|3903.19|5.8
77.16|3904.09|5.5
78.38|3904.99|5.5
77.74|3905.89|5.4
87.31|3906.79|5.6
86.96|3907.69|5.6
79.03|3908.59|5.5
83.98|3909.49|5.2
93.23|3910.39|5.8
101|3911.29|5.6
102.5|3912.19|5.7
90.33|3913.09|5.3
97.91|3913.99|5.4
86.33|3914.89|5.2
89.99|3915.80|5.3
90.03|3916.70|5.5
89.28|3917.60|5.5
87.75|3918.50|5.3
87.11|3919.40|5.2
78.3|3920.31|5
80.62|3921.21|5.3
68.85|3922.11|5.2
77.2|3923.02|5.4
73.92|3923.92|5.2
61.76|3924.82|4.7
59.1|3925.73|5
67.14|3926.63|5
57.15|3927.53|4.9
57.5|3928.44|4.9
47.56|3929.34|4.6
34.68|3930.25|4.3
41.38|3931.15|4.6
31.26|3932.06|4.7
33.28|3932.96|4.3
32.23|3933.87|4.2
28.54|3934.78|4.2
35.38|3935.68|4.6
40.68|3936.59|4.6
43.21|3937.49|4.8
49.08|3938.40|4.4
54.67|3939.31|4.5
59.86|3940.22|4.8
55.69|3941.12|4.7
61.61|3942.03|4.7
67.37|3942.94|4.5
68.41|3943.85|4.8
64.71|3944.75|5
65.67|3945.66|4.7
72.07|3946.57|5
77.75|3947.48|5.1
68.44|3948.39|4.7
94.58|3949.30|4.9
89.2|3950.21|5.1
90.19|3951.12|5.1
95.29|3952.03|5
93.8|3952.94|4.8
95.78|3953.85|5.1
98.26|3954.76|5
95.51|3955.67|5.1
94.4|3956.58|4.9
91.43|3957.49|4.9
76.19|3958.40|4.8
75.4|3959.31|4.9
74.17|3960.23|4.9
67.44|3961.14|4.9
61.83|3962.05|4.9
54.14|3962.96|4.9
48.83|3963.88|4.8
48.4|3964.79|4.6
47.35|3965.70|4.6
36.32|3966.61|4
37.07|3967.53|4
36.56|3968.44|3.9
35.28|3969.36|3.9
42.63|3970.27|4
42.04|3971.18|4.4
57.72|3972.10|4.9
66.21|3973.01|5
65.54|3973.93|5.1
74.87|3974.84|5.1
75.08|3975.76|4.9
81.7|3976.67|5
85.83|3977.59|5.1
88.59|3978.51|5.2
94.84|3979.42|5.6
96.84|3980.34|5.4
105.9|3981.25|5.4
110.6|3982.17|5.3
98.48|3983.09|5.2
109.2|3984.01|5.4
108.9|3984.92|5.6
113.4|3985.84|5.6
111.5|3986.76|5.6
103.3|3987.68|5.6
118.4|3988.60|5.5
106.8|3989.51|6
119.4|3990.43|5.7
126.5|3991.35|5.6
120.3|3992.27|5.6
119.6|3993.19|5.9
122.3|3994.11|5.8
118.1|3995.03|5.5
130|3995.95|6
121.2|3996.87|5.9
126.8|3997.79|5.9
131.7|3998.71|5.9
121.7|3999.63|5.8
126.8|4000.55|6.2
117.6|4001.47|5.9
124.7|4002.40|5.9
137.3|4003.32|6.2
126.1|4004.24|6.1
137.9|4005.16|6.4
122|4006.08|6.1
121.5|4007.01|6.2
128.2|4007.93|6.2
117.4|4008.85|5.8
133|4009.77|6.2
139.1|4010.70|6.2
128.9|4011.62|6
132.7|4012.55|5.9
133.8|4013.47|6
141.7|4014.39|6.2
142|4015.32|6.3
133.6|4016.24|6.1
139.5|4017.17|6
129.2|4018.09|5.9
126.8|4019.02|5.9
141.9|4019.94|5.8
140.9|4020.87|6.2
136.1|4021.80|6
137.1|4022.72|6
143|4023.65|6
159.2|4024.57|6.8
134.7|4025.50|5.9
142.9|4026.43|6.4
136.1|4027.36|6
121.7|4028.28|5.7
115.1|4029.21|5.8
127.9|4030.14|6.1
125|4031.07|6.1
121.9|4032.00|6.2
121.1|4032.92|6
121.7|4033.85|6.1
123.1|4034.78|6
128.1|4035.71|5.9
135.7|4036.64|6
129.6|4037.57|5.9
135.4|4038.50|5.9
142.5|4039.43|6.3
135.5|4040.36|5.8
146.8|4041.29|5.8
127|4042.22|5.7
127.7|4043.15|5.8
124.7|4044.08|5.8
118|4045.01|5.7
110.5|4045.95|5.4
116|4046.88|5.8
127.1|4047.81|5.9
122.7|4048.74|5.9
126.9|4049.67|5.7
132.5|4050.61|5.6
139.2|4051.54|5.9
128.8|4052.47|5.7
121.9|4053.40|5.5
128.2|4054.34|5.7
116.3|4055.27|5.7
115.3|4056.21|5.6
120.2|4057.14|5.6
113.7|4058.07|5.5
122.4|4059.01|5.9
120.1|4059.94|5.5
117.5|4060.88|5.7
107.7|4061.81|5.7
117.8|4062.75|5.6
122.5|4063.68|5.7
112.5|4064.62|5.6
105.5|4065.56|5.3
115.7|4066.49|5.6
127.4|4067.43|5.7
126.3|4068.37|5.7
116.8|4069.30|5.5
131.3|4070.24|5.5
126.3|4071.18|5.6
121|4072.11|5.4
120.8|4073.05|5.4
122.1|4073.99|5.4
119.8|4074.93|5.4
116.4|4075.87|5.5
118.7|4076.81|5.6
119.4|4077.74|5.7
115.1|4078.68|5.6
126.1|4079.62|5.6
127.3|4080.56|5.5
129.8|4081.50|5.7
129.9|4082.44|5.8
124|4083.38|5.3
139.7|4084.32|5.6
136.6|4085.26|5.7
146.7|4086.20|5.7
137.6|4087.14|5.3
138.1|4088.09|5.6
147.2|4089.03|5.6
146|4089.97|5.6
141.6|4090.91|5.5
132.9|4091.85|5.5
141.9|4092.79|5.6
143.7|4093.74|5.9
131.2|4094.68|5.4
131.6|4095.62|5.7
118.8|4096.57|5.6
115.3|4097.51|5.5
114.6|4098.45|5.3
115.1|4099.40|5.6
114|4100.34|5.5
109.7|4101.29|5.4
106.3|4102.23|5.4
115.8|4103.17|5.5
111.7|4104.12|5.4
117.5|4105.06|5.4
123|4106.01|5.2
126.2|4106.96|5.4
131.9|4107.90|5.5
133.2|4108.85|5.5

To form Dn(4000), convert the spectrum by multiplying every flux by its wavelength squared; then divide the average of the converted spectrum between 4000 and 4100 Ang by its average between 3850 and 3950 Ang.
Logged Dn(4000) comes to 2.1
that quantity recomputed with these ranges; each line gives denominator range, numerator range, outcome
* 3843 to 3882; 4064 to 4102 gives 2.51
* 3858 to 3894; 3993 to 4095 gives 2.33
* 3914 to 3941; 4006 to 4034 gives 2.29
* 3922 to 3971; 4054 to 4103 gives 2.15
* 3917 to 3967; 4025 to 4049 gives 2.04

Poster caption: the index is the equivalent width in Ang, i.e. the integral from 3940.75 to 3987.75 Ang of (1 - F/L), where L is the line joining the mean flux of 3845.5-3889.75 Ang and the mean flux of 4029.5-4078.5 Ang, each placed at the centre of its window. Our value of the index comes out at 7.9 Ang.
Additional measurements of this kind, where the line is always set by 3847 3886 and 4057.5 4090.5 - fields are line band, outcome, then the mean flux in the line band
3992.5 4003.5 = -2.7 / 124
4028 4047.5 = -2.4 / 126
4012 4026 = -4.1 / 138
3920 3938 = 5.7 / 52.3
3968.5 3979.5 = 3.2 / 65.5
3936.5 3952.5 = 2.7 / 68.3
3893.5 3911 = -3.7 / 82.7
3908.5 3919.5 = -2.9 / 91.2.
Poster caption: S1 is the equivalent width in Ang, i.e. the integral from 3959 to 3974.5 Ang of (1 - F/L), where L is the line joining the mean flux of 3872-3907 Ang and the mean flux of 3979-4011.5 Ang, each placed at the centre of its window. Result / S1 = 7.8 Ang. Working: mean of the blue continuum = 69.8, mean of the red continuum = 119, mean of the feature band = 52.7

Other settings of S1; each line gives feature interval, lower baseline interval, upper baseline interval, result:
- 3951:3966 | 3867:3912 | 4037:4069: 2.5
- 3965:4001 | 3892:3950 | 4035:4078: 1.2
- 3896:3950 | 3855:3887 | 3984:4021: 7.6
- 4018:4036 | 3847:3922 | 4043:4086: -3.3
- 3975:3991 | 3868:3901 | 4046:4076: -0.7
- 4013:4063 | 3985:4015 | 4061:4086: -2.2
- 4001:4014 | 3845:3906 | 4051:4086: -3.1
